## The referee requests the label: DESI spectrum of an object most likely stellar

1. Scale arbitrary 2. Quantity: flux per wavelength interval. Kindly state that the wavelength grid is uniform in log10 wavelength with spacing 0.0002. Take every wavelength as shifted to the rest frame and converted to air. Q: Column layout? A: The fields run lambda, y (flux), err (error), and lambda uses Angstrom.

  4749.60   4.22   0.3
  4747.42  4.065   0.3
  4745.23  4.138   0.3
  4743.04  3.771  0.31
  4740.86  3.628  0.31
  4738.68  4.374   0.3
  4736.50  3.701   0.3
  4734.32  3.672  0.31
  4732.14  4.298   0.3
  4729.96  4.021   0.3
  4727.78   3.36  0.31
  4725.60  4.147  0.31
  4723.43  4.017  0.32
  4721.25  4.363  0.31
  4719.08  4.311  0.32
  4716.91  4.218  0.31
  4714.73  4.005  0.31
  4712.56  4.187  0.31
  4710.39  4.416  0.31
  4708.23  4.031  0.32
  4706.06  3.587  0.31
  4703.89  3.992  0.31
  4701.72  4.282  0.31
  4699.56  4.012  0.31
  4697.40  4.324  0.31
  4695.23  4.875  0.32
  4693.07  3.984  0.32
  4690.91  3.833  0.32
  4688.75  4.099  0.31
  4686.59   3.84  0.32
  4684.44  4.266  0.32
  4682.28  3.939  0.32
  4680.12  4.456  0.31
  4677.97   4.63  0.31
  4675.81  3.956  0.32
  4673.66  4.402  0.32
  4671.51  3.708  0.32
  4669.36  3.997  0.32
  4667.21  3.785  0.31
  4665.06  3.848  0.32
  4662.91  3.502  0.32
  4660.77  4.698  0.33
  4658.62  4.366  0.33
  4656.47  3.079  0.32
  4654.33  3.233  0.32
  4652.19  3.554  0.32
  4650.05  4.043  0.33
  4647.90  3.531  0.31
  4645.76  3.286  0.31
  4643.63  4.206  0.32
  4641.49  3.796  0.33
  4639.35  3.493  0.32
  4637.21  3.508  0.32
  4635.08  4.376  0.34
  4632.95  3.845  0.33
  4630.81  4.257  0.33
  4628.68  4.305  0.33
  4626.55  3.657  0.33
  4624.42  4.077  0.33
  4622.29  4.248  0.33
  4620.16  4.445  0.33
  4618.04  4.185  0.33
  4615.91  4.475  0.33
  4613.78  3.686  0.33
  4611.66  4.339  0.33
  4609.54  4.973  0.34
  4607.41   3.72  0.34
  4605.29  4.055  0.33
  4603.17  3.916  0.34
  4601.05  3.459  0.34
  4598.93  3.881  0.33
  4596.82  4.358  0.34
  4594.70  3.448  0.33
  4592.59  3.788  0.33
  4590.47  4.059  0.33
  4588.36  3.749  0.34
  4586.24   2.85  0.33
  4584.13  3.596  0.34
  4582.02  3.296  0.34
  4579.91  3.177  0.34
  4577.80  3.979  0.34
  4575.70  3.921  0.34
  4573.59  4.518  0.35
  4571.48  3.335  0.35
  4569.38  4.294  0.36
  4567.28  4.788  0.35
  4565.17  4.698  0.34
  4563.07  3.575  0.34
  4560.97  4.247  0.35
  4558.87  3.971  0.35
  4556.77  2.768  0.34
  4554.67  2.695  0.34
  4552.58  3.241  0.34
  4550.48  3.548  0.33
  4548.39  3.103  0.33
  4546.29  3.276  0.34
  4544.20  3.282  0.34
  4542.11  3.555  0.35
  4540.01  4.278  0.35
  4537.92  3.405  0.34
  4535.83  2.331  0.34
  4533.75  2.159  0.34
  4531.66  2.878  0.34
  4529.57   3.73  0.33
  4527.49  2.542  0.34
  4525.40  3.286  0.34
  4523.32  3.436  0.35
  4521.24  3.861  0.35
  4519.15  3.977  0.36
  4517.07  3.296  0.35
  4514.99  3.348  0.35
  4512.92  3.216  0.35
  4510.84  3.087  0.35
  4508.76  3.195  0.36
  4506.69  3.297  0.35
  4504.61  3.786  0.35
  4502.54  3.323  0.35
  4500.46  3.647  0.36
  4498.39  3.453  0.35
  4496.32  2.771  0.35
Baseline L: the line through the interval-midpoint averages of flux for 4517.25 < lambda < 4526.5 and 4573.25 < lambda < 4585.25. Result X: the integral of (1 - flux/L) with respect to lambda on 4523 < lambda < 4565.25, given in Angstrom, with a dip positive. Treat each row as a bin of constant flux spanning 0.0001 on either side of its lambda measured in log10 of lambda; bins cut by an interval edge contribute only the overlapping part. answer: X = 3.9 Angstrom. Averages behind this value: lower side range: 3.6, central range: 3.3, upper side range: 3.7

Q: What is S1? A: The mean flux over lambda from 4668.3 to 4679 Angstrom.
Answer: 4.14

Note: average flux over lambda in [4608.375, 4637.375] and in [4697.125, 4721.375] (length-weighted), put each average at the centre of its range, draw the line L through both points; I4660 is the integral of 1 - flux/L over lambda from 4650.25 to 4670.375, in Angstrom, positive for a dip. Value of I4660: 1.8 Angstrom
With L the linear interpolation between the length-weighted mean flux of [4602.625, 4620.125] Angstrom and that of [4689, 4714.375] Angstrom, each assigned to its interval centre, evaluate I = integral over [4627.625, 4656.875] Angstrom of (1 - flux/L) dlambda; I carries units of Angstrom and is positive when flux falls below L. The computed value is 2.9 Angstrom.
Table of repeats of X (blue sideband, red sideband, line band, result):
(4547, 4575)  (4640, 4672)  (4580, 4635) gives -2.6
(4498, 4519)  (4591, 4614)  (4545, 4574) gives 0.1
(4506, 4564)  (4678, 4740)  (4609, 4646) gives -3.4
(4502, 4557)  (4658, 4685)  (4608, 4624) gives -2.2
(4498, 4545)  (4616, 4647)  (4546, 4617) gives -2.1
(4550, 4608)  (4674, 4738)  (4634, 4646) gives 0.3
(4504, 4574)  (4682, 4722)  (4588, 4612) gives -1.7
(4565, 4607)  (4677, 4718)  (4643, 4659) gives 1.6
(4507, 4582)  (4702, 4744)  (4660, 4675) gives -0.5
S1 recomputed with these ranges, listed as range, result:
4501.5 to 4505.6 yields 3.55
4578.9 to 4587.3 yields 3.23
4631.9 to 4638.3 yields 3.91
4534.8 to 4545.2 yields 3.37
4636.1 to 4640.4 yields 3.51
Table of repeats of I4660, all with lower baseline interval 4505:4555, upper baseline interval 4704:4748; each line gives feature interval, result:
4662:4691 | -1.5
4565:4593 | -3.1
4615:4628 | -2.0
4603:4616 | -2.2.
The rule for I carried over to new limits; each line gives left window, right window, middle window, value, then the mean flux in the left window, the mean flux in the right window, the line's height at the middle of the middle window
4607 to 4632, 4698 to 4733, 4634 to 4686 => 3.13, 4.21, 4.08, 4.15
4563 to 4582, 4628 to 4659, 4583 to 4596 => 1.19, 4.02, 3.77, 3.96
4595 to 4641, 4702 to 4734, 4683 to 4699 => -0.42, 4.05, 4.06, 4.06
